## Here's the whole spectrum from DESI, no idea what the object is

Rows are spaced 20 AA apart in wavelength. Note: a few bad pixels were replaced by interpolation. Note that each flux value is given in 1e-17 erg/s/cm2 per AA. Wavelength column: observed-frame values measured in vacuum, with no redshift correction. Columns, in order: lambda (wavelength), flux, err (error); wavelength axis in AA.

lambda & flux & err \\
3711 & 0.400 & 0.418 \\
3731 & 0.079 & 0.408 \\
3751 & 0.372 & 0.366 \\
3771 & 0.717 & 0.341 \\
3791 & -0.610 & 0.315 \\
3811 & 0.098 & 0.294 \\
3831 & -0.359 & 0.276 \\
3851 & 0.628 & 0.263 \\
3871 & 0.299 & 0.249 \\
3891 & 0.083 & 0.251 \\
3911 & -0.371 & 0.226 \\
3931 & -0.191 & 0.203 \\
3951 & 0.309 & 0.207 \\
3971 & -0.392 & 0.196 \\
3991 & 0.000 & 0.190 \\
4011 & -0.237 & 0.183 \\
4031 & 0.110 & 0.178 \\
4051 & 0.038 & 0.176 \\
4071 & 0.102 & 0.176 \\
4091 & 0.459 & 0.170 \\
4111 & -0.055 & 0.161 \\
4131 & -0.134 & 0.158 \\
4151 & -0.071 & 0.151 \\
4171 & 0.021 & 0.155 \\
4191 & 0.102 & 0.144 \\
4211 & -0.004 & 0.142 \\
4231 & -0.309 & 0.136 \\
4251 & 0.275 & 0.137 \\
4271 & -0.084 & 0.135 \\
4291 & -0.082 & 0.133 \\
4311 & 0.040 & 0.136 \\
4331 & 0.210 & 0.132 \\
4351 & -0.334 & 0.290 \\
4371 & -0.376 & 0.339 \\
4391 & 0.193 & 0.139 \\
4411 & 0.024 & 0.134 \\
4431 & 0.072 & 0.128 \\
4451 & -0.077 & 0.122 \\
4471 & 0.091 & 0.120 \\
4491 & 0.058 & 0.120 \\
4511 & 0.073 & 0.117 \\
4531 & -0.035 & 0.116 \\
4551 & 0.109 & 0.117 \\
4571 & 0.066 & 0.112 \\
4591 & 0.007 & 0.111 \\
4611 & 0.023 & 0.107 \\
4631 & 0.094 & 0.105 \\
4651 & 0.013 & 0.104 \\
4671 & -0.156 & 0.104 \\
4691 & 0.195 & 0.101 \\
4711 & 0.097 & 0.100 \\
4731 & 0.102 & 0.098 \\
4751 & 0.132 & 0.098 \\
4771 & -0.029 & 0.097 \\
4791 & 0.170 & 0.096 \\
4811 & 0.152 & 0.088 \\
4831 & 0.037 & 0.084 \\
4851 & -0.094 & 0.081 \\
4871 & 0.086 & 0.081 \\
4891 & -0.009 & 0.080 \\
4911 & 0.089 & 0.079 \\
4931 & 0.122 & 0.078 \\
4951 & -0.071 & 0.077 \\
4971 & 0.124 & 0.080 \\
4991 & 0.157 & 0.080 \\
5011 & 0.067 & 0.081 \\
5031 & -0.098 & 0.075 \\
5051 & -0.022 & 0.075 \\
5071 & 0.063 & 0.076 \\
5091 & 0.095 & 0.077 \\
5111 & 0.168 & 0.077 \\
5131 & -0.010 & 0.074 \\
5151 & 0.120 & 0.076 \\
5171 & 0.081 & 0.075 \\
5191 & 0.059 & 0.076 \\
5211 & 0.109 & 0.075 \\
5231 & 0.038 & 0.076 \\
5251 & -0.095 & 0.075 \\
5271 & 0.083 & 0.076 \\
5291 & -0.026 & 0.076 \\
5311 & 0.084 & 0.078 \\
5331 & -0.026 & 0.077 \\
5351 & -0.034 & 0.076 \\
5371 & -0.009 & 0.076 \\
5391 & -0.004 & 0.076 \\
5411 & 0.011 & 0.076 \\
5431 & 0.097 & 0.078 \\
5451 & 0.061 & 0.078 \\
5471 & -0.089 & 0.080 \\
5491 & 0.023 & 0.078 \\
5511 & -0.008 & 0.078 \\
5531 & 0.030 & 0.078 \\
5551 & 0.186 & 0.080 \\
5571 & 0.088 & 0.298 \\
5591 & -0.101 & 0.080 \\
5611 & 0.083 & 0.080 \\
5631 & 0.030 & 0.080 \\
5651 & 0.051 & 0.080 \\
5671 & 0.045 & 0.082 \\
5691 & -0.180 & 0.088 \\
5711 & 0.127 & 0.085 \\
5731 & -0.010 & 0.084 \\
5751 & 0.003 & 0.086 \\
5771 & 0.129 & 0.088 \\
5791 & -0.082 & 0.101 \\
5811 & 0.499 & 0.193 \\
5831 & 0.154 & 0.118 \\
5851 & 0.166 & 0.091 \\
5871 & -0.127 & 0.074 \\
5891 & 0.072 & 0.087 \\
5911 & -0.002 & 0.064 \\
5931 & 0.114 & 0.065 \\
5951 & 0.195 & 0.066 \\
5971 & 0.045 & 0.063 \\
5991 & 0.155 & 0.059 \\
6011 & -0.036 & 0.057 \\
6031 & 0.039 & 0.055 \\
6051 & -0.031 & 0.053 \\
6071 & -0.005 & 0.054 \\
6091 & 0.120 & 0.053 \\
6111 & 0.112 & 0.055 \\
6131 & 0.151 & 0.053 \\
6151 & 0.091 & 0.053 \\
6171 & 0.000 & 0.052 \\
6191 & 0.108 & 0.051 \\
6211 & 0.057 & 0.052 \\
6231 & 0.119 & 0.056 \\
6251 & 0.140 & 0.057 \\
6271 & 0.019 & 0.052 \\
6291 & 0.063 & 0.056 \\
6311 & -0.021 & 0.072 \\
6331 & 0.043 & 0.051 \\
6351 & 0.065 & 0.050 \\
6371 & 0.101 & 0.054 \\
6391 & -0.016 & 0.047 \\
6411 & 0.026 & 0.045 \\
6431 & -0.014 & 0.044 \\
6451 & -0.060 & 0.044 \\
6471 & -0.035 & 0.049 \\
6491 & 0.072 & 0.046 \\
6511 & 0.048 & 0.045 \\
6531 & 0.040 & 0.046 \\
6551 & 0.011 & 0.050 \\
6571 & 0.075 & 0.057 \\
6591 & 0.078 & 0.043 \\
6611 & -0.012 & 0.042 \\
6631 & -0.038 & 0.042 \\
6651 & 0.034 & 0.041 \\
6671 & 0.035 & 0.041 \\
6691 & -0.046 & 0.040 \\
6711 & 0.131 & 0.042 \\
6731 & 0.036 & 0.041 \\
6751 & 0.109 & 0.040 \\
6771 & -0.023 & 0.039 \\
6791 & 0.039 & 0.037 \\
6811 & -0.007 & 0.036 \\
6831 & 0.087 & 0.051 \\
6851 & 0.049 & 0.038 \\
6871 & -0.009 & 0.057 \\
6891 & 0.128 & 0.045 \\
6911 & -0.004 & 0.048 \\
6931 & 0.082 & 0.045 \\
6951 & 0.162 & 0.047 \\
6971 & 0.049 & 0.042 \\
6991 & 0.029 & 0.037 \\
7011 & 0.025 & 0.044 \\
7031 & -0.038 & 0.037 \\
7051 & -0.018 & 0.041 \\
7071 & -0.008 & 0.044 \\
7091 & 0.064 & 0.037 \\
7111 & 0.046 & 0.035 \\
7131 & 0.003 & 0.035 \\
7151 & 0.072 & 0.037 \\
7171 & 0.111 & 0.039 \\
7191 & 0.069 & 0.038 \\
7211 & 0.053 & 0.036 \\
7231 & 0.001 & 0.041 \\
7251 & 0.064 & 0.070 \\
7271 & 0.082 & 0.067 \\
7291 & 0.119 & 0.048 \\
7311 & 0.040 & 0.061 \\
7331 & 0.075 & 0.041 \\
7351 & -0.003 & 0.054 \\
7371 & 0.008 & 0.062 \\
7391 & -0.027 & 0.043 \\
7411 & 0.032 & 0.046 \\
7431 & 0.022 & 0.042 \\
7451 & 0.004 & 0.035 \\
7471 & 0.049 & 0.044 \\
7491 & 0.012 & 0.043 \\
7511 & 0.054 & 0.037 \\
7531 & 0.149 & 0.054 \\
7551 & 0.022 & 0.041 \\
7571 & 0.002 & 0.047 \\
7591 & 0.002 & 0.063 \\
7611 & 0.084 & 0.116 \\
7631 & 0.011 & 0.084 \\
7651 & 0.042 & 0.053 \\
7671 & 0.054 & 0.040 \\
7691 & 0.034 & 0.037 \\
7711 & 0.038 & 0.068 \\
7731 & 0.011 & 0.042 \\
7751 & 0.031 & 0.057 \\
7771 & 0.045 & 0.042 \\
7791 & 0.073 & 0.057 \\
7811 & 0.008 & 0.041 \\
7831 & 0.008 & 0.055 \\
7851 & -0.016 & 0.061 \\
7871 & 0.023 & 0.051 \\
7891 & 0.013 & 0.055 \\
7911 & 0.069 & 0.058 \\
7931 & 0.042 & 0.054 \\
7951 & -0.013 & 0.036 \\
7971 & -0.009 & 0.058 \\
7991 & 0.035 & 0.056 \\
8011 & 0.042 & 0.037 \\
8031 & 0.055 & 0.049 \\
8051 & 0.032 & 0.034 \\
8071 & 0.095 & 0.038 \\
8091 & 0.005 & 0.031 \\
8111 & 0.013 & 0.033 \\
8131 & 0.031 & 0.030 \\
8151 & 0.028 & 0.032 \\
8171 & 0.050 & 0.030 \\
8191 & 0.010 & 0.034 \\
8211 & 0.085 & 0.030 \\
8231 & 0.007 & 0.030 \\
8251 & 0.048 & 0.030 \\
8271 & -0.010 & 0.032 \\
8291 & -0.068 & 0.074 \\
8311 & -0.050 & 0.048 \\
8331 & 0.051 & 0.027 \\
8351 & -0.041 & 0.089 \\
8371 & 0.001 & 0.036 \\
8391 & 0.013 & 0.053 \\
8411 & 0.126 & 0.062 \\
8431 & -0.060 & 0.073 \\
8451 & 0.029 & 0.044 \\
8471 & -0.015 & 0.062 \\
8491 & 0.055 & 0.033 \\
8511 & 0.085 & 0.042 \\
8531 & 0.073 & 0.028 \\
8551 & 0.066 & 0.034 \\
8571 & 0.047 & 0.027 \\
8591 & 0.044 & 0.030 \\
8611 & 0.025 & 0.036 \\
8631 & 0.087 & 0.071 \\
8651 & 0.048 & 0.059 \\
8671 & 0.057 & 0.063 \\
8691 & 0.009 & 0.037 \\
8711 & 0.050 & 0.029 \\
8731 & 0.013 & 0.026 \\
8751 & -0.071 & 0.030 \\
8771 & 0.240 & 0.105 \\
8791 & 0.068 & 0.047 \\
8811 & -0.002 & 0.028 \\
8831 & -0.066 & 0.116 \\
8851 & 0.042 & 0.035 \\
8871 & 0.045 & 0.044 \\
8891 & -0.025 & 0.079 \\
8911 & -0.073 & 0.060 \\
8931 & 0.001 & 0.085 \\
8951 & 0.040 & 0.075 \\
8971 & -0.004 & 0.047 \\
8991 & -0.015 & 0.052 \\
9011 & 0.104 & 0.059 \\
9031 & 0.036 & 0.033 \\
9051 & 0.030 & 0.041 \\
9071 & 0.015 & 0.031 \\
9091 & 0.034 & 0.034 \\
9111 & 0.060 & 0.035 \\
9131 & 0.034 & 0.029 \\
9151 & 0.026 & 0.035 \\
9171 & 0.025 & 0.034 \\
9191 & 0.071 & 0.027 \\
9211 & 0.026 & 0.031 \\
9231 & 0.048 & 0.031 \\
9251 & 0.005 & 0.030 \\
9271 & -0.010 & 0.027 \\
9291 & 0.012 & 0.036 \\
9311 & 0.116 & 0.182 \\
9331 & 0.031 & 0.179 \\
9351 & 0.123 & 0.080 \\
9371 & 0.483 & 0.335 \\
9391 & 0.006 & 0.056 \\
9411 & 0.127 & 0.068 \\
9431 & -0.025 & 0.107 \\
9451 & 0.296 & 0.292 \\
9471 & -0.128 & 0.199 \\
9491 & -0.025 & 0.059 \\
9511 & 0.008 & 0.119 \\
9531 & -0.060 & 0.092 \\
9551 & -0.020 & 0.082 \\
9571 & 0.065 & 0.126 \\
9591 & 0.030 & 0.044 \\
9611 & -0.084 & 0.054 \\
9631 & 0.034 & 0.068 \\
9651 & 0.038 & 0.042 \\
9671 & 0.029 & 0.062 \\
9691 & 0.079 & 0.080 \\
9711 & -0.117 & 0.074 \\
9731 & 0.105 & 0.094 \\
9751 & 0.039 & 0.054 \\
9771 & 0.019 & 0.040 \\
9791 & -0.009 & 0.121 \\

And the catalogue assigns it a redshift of 0.39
